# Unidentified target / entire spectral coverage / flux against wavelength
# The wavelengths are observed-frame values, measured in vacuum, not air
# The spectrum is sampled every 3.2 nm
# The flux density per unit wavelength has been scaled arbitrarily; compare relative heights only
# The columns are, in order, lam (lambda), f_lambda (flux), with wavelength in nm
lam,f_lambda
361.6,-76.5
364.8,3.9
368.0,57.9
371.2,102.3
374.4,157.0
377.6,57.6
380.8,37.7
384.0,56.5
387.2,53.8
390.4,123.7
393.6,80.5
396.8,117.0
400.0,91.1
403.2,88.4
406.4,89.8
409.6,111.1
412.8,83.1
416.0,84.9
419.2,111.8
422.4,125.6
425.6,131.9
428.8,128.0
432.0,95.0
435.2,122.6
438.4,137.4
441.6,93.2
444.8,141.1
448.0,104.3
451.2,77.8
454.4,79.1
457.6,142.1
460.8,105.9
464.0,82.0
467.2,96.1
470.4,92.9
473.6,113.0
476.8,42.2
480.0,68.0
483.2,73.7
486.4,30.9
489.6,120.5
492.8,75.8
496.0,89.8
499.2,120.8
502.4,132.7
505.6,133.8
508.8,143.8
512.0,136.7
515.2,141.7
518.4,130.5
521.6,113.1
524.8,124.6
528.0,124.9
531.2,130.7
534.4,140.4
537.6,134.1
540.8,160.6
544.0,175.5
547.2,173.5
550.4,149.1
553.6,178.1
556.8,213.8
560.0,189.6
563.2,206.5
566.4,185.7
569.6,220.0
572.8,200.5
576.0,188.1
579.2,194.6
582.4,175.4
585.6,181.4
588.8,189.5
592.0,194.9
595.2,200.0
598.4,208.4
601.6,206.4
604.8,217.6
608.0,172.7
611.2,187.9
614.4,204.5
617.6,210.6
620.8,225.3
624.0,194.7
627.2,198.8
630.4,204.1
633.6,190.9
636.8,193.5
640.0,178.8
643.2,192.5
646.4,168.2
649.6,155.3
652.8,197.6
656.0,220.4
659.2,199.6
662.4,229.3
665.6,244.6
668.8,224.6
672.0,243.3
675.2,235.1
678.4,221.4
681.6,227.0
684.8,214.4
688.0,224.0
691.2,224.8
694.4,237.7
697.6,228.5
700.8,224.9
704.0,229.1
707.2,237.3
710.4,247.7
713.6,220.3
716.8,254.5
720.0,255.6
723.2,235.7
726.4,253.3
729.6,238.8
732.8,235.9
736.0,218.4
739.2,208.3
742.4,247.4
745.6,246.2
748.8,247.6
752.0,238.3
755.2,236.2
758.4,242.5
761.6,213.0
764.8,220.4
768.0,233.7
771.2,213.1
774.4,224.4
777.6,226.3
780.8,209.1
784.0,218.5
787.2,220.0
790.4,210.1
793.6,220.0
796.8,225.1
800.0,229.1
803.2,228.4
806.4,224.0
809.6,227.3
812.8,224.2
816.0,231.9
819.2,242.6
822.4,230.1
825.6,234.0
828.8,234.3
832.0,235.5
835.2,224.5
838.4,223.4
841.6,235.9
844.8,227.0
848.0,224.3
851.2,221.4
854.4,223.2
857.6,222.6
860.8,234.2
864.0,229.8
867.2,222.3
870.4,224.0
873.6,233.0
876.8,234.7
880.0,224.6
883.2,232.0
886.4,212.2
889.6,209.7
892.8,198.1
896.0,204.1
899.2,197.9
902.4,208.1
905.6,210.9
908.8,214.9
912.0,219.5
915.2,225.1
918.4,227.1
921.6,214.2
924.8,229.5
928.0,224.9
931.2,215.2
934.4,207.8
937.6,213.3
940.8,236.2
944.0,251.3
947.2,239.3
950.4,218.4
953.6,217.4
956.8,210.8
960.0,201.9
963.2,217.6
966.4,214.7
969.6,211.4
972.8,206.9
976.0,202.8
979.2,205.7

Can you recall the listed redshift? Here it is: 0.252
